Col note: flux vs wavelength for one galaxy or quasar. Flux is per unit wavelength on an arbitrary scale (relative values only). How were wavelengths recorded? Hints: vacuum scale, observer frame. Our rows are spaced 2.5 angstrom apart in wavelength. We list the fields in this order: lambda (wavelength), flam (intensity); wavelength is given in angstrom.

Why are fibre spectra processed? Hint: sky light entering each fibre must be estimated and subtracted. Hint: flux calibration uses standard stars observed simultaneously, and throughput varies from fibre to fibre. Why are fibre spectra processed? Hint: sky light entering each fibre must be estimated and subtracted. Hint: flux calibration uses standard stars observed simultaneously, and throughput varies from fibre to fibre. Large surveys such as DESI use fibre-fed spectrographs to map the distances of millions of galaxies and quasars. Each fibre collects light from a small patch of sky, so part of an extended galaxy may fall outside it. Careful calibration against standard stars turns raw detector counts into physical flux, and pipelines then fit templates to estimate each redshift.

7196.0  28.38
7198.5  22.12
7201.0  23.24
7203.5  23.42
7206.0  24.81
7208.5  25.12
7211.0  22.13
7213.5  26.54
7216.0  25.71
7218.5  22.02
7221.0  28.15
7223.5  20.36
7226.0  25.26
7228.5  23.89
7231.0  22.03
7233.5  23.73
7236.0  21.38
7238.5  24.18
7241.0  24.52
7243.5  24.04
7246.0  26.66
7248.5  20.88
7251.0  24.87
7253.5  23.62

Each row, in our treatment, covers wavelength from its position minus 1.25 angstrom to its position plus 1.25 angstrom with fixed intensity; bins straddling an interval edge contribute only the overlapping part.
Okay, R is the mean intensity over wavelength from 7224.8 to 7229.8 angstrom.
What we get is 24.5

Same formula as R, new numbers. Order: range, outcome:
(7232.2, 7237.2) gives 22.6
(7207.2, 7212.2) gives 23.7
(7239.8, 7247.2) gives 25.1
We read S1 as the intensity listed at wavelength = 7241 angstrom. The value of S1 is 24.52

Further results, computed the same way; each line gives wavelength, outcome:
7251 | 24.87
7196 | 28.38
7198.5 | 22.12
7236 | 21.38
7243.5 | 24.04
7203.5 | 23.42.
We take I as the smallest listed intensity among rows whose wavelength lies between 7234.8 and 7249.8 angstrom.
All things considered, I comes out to 20.88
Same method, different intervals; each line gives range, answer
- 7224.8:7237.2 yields 21.38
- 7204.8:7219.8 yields 22.02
